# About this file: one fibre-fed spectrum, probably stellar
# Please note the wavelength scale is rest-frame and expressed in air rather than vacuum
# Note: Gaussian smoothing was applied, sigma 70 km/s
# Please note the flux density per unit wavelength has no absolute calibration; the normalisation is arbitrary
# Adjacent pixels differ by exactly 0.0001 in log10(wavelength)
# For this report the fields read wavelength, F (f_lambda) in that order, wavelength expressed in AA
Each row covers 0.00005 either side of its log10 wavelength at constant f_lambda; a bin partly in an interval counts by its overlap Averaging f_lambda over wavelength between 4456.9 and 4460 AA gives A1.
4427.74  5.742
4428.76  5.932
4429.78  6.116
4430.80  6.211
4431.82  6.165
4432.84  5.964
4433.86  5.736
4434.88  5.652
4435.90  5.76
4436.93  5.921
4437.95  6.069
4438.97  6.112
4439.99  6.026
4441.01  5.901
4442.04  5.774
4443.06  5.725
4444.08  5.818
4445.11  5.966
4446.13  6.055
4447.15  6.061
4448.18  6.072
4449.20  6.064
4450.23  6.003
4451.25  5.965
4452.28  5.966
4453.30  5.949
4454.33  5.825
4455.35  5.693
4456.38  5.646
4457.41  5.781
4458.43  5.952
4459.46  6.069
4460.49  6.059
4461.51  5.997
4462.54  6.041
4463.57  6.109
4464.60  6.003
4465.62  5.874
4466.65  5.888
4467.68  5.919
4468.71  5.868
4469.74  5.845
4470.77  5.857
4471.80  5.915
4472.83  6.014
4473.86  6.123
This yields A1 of 5.94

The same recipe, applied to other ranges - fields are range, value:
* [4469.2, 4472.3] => 5.87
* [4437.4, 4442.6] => 5.98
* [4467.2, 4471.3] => 5.87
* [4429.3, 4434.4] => 6.04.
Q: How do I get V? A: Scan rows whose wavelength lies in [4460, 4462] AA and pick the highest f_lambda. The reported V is 6.059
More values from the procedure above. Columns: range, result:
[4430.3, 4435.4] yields 6.211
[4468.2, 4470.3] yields 5.868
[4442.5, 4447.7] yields 6.061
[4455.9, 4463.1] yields 6.069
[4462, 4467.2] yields 6.109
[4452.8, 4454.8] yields 5.949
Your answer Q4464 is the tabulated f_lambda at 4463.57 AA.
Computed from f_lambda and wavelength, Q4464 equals 6.109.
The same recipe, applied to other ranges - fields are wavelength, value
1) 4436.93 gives 5.921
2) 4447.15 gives 6.061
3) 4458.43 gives 5.952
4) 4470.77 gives 5.857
